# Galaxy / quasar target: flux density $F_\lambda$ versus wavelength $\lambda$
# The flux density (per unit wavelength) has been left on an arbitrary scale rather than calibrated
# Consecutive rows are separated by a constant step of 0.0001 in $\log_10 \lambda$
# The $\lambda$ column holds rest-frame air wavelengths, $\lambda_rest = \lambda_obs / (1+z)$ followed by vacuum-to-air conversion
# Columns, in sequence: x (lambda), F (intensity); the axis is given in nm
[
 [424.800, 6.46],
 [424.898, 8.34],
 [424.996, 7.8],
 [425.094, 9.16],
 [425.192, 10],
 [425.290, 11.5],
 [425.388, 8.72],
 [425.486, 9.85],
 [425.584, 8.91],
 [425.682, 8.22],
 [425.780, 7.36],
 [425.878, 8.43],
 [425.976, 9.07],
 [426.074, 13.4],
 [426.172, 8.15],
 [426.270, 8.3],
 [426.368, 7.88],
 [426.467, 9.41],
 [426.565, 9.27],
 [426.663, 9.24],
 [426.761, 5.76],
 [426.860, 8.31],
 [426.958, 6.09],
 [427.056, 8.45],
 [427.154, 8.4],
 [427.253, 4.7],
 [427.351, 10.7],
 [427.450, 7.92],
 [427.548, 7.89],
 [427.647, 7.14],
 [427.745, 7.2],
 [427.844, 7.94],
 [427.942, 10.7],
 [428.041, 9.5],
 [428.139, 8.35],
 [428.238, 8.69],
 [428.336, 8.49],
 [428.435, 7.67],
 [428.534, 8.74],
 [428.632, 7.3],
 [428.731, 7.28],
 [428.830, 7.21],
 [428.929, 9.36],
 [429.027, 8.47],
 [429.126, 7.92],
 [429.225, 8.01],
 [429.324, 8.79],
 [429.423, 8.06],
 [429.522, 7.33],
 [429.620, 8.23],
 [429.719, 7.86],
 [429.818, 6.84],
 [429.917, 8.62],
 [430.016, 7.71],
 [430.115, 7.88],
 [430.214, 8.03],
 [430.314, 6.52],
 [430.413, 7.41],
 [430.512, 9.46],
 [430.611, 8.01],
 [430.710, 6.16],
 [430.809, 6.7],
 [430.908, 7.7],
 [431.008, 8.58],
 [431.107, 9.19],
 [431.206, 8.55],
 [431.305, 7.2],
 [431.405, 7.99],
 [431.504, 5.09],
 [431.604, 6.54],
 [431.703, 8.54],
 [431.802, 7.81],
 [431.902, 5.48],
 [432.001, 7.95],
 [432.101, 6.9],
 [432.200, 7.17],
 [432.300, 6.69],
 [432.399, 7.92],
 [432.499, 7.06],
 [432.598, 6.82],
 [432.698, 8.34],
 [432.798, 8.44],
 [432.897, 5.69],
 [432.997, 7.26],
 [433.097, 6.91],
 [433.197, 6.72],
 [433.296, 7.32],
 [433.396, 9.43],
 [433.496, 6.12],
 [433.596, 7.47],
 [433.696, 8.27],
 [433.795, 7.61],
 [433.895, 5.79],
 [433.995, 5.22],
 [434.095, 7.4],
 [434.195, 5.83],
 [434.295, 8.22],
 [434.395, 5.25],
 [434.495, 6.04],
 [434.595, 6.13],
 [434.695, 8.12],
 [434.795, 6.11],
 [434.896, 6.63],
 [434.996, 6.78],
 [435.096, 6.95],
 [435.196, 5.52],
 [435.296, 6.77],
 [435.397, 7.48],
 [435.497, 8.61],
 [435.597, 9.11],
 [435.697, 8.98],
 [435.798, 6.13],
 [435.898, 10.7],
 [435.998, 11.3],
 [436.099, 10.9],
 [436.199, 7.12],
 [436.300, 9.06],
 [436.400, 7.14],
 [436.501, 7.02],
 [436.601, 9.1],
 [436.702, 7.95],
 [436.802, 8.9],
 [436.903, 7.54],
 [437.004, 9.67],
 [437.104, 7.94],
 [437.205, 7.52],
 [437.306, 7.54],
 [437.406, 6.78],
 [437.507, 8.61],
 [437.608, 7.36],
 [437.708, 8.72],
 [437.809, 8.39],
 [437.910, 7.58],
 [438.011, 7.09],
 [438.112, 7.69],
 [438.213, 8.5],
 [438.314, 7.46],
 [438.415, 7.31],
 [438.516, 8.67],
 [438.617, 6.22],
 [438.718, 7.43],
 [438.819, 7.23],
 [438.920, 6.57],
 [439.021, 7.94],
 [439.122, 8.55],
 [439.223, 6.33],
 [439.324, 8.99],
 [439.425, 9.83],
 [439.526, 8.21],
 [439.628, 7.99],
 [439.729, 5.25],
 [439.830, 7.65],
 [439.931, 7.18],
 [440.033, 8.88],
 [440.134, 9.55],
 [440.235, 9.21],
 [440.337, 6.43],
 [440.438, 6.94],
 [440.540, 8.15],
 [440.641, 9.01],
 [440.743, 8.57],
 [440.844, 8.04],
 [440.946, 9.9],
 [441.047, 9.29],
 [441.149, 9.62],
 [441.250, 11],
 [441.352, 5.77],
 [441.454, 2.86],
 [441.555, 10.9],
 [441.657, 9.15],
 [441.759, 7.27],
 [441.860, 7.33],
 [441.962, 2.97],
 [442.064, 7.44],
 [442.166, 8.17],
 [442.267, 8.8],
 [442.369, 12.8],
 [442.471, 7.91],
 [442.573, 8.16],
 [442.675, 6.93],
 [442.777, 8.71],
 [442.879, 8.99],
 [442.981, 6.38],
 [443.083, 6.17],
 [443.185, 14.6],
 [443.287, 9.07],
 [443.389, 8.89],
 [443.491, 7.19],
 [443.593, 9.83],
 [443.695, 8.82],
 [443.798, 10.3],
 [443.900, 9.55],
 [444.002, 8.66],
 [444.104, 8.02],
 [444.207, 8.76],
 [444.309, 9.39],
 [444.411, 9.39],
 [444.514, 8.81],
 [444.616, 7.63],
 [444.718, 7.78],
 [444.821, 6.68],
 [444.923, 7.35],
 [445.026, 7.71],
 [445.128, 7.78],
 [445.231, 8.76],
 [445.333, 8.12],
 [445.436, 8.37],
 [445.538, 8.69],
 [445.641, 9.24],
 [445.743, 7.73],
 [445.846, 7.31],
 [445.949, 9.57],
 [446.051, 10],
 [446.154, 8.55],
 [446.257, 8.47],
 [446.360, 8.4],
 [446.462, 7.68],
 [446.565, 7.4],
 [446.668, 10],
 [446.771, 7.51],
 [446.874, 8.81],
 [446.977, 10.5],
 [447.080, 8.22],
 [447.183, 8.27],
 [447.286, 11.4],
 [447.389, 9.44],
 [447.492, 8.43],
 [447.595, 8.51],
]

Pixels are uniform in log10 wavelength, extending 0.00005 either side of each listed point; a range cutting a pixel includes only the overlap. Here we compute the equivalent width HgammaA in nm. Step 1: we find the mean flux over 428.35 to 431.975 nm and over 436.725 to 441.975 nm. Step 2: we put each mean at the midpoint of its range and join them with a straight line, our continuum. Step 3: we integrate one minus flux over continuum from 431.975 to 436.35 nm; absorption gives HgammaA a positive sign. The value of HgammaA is 0.22 nm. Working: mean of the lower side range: 7.74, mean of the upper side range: 7.91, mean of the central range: 7.41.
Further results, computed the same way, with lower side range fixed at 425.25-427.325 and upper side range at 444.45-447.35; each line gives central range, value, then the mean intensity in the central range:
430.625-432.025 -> 0.19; 7.4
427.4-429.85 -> 0.12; 8.13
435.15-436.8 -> 0.03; 8.33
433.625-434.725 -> 0.23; 6.71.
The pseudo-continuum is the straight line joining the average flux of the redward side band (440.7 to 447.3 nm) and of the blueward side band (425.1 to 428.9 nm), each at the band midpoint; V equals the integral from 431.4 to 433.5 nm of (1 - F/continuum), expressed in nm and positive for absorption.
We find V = 0.32 nm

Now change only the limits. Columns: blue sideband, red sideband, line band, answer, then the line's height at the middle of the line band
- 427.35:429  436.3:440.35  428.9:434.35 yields 0.442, 8.15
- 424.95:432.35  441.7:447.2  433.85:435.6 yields 0.323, 8.23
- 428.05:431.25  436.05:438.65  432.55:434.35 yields 0.190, 8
